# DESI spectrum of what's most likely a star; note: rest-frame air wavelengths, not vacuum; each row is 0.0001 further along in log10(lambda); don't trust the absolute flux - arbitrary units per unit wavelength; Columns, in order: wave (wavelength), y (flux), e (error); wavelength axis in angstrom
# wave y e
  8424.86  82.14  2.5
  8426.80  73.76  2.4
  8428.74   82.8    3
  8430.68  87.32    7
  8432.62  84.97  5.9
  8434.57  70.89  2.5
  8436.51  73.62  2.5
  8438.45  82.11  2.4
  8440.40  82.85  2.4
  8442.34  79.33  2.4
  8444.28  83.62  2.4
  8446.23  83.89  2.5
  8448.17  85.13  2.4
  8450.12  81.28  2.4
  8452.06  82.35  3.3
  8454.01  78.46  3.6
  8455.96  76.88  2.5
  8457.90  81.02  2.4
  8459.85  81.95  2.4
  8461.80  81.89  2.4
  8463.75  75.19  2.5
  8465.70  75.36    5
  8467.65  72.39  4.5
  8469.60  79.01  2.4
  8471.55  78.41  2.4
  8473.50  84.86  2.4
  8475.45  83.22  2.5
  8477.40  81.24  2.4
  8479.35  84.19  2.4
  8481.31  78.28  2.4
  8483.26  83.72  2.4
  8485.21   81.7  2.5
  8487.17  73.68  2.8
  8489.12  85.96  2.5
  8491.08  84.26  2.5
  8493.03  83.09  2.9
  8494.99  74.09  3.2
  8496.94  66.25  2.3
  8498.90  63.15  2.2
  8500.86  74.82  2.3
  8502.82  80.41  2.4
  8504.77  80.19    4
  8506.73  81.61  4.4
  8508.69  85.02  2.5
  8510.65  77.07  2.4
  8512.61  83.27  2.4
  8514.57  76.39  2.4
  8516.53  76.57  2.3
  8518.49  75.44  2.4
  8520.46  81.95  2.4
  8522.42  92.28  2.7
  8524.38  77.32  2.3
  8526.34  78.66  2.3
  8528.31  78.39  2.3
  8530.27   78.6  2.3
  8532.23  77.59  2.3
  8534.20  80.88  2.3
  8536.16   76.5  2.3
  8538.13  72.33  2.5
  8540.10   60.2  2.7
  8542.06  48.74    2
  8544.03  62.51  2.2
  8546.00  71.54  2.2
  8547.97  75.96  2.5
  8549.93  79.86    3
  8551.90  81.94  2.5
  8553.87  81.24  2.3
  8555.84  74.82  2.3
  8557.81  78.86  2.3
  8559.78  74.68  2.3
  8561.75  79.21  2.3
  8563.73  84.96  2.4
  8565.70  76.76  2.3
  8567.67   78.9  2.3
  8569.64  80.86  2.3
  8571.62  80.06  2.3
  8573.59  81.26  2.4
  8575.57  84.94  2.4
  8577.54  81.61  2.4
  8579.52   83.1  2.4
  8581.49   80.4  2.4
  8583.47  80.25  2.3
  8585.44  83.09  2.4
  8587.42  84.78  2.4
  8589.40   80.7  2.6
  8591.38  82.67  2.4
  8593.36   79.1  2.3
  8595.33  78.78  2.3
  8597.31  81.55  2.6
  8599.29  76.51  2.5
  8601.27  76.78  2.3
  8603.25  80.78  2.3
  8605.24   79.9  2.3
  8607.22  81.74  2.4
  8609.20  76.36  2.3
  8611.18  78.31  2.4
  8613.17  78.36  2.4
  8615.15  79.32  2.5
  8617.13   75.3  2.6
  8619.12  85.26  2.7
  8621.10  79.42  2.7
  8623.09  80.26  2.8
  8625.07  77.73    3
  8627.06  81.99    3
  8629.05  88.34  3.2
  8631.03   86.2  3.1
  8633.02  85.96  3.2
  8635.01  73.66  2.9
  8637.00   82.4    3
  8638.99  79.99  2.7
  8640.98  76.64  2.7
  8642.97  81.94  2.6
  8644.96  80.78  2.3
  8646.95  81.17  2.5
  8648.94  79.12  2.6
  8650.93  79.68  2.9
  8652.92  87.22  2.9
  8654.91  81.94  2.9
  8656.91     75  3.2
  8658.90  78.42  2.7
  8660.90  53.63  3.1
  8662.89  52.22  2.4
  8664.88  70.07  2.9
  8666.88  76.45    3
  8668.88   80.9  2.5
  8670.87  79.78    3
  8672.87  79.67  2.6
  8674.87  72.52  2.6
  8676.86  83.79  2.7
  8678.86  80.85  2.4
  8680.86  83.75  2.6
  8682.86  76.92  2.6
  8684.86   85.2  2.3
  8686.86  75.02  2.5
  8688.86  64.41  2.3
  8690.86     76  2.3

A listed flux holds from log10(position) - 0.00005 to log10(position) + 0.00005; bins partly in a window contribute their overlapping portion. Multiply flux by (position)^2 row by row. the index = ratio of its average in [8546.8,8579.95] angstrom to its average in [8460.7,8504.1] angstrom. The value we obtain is 1.0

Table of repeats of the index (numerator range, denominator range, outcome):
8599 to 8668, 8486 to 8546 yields 1.06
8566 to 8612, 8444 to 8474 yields 1.04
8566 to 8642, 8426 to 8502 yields 1.05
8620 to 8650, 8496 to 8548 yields 1.11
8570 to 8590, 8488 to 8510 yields 1.07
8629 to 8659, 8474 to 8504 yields 1.07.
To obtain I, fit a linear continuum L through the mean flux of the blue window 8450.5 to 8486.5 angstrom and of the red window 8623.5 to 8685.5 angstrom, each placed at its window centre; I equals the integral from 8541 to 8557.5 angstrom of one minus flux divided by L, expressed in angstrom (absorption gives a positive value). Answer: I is 1.46 angstrom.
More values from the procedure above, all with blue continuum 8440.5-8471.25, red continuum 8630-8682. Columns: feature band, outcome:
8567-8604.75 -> -1.1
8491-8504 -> 0.8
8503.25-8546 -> 1.6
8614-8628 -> -0.3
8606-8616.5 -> -0.1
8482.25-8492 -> -0.3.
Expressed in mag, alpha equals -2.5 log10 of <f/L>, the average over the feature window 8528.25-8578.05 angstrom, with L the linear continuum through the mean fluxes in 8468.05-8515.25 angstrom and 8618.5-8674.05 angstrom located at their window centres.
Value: 0.04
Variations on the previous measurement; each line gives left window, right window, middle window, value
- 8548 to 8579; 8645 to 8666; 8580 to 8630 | -0.04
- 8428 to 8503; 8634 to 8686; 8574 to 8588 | -0.06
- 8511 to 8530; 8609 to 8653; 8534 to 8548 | 0.19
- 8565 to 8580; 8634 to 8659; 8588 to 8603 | 0.01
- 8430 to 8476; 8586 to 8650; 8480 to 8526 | 0.02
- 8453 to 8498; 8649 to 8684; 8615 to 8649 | -0.06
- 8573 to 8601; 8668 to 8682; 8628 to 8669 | 0.04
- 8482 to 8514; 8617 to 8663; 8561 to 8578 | -0.03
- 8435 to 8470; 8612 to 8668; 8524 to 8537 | 0.01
